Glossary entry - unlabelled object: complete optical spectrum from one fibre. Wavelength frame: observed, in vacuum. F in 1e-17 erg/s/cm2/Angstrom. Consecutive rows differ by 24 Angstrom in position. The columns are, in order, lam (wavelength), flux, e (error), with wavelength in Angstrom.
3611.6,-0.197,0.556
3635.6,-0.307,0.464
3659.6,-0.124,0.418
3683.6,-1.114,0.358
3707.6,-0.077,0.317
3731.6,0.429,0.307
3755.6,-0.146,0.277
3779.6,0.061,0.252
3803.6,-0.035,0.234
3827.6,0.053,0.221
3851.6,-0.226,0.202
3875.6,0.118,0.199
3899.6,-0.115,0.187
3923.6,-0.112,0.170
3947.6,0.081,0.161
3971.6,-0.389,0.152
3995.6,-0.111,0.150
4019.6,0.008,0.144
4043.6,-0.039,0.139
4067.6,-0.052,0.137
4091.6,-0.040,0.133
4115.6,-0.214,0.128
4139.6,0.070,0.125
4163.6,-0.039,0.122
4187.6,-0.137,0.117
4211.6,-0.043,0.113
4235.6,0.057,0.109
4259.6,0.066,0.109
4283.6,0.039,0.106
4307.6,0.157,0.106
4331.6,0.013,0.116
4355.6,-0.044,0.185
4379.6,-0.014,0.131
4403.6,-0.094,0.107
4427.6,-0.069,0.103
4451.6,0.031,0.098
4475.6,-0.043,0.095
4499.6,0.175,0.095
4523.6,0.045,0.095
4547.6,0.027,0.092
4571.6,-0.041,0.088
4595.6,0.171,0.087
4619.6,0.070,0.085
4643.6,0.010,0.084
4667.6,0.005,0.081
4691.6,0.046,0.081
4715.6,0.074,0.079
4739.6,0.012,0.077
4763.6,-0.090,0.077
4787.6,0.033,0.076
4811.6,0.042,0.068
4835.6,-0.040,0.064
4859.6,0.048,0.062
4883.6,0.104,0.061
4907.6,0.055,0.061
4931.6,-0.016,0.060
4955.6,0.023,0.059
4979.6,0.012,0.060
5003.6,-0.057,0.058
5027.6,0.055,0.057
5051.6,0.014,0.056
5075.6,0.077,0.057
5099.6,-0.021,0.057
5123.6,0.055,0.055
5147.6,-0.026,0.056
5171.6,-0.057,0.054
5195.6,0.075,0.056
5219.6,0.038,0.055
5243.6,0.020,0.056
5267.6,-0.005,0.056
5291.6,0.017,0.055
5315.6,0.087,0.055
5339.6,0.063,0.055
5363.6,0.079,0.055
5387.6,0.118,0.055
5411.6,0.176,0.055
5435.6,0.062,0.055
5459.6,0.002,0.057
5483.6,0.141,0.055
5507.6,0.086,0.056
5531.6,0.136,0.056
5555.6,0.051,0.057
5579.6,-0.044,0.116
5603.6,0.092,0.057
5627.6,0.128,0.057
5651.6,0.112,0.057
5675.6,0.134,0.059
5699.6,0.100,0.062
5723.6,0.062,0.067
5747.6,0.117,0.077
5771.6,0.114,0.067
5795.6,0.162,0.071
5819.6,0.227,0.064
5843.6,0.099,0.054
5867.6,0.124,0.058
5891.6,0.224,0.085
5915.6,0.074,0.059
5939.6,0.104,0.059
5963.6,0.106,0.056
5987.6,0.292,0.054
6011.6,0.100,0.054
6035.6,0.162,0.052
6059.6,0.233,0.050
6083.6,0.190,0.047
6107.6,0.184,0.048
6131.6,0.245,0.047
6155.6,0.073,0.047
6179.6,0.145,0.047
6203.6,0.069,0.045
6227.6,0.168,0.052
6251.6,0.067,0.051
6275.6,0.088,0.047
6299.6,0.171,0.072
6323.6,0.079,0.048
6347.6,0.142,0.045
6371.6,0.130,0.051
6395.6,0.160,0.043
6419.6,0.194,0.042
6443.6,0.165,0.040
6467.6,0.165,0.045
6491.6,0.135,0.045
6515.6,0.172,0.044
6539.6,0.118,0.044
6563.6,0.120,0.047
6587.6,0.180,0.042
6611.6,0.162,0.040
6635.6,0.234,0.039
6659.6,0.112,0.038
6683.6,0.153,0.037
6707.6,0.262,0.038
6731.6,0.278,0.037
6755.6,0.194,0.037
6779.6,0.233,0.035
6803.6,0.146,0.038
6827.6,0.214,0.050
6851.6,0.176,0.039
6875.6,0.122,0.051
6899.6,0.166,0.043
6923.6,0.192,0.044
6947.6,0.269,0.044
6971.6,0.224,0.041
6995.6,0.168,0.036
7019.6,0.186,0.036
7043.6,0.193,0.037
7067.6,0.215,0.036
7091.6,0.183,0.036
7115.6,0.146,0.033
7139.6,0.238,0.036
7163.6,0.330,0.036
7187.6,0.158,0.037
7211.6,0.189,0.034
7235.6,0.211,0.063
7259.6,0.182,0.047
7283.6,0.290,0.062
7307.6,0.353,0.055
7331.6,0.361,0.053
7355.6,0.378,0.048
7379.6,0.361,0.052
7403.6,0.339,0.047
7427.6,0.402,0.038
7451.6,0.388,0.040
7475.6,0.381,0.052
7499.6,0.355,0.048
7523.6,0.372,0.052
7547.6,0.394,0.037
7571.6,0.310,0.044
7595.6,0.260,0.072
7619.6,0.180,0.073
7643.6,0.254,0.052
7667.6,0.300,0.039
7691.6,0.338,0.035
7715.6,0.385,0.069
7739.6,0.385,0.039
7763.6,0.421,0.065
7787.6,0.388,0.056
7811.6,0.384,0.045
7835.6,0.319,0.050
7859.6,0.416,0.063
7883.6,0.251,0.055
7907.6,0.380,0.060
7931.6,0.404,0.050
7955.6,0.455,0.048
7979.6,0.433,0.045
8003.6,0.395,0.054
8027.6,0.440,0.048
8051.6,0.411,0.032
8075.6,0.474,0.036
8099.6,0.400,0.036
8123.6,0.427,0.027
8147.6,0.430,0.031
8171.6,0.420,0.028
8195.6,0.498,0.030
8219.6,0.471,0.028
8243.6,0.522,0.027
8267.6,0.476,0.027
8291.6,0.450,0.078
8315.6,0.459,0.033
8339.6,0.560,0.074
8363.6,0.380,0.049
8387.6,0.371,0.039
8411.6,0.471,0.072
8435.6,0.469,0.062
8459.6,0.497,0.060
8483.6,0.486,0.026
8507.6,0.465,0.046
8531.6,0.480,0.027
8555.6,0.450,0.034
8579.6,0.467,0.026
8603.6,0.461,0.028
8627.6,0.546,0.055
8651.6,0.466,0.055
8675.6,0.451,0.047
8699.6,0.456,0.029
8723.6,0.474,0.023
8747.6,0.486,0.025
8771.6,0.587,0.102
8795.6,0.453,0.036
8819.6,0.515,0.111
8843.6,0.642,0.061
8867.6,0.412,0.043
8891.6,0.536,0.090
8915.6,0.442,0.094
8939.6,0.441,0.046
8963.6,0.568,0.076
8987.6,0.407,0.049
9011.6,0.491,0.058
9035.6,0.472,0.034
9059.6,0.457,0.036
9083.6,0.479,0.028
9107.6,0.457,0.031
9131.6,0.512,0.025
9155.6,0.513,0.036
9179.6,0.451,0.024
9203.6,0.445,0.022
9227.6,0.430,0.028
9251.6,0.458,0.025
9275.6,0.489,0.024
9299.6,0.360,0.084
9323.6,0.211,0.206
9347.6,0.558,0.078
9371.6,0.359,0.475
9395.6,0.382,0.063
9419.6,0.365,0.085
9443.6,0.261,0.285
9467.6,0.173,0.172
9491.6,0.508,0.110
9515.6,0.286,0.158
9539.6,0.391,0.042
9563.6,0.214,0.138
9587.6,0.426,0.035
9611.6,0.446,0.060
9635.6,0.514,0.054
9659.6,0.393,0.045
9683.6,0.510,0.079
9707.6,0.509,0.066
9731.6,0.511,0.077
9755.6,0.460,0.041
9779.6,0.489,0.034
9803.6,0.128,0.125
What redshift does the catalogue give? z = 0.831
